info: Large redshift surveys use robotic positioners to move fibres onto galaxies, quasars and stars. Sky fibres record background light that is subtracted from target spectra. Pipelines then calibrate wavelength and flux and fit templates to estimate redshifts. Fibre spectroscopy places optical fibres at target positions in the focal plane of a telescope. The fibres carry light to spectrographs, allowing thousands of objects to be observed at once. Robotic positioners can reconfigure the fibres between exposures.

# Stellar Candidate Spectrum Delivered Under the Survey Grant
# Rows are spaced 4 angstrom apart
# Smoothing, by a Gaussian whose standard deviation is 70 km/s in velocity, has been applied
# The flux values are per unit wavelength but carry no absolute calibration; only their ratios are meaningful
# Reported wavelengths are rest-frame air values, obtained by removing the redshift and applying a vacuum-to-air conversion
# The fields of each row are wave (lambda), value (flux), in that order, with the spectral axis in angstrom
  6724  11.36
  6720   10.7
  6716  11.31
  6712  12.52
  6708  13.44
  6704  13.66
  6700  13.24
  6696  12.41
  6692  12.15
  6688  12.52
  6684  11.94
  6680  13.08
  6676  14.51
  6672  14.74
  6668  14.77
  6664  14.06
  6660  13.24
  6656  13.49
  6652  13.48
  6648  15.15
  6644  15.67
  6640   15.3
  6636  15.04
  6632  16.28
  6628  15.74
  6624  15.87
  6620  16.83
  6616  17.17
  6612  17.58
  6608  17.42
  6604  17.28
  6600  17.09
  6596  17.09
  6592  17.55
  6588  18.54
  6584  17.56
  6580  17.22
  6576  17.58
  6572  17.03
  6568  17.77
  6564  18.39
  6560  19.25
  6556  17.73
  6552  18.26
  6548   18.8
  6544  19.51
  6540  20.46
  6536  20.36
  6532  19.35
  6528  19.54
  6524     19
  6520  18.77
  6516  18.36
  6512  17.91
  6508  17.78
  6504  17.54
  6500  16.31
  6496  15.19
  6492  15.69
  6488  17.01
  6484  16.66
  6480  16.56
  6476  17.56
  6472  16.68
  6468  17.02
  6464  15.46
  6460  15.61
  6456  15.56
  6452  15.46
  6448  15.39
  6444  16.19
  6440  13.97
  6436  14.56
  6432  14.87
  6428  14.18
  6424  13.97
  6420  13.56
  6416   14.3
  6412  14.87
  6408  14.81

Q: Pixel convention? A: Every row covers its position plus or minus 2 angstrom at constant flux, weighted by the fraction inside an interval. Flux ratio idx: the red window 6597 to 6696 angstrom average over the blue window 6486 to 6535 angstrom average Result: 0.84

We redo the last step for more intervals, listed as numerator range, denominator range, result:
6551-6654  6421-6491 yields 1.08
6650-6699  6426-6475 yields 0.86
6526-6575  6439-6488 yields 1.17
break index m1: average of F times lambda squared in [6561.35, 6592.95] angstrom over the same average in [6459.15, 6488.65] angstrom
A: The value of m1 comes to 1.10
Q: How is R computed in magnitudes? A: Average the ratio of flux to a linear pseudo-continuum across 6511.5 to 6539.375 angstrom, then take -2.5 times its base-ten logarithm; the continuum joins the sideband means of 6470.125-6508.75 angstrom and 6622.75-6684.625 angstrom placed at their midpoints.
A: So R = -0.18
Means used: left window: 16.7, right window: 14.6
